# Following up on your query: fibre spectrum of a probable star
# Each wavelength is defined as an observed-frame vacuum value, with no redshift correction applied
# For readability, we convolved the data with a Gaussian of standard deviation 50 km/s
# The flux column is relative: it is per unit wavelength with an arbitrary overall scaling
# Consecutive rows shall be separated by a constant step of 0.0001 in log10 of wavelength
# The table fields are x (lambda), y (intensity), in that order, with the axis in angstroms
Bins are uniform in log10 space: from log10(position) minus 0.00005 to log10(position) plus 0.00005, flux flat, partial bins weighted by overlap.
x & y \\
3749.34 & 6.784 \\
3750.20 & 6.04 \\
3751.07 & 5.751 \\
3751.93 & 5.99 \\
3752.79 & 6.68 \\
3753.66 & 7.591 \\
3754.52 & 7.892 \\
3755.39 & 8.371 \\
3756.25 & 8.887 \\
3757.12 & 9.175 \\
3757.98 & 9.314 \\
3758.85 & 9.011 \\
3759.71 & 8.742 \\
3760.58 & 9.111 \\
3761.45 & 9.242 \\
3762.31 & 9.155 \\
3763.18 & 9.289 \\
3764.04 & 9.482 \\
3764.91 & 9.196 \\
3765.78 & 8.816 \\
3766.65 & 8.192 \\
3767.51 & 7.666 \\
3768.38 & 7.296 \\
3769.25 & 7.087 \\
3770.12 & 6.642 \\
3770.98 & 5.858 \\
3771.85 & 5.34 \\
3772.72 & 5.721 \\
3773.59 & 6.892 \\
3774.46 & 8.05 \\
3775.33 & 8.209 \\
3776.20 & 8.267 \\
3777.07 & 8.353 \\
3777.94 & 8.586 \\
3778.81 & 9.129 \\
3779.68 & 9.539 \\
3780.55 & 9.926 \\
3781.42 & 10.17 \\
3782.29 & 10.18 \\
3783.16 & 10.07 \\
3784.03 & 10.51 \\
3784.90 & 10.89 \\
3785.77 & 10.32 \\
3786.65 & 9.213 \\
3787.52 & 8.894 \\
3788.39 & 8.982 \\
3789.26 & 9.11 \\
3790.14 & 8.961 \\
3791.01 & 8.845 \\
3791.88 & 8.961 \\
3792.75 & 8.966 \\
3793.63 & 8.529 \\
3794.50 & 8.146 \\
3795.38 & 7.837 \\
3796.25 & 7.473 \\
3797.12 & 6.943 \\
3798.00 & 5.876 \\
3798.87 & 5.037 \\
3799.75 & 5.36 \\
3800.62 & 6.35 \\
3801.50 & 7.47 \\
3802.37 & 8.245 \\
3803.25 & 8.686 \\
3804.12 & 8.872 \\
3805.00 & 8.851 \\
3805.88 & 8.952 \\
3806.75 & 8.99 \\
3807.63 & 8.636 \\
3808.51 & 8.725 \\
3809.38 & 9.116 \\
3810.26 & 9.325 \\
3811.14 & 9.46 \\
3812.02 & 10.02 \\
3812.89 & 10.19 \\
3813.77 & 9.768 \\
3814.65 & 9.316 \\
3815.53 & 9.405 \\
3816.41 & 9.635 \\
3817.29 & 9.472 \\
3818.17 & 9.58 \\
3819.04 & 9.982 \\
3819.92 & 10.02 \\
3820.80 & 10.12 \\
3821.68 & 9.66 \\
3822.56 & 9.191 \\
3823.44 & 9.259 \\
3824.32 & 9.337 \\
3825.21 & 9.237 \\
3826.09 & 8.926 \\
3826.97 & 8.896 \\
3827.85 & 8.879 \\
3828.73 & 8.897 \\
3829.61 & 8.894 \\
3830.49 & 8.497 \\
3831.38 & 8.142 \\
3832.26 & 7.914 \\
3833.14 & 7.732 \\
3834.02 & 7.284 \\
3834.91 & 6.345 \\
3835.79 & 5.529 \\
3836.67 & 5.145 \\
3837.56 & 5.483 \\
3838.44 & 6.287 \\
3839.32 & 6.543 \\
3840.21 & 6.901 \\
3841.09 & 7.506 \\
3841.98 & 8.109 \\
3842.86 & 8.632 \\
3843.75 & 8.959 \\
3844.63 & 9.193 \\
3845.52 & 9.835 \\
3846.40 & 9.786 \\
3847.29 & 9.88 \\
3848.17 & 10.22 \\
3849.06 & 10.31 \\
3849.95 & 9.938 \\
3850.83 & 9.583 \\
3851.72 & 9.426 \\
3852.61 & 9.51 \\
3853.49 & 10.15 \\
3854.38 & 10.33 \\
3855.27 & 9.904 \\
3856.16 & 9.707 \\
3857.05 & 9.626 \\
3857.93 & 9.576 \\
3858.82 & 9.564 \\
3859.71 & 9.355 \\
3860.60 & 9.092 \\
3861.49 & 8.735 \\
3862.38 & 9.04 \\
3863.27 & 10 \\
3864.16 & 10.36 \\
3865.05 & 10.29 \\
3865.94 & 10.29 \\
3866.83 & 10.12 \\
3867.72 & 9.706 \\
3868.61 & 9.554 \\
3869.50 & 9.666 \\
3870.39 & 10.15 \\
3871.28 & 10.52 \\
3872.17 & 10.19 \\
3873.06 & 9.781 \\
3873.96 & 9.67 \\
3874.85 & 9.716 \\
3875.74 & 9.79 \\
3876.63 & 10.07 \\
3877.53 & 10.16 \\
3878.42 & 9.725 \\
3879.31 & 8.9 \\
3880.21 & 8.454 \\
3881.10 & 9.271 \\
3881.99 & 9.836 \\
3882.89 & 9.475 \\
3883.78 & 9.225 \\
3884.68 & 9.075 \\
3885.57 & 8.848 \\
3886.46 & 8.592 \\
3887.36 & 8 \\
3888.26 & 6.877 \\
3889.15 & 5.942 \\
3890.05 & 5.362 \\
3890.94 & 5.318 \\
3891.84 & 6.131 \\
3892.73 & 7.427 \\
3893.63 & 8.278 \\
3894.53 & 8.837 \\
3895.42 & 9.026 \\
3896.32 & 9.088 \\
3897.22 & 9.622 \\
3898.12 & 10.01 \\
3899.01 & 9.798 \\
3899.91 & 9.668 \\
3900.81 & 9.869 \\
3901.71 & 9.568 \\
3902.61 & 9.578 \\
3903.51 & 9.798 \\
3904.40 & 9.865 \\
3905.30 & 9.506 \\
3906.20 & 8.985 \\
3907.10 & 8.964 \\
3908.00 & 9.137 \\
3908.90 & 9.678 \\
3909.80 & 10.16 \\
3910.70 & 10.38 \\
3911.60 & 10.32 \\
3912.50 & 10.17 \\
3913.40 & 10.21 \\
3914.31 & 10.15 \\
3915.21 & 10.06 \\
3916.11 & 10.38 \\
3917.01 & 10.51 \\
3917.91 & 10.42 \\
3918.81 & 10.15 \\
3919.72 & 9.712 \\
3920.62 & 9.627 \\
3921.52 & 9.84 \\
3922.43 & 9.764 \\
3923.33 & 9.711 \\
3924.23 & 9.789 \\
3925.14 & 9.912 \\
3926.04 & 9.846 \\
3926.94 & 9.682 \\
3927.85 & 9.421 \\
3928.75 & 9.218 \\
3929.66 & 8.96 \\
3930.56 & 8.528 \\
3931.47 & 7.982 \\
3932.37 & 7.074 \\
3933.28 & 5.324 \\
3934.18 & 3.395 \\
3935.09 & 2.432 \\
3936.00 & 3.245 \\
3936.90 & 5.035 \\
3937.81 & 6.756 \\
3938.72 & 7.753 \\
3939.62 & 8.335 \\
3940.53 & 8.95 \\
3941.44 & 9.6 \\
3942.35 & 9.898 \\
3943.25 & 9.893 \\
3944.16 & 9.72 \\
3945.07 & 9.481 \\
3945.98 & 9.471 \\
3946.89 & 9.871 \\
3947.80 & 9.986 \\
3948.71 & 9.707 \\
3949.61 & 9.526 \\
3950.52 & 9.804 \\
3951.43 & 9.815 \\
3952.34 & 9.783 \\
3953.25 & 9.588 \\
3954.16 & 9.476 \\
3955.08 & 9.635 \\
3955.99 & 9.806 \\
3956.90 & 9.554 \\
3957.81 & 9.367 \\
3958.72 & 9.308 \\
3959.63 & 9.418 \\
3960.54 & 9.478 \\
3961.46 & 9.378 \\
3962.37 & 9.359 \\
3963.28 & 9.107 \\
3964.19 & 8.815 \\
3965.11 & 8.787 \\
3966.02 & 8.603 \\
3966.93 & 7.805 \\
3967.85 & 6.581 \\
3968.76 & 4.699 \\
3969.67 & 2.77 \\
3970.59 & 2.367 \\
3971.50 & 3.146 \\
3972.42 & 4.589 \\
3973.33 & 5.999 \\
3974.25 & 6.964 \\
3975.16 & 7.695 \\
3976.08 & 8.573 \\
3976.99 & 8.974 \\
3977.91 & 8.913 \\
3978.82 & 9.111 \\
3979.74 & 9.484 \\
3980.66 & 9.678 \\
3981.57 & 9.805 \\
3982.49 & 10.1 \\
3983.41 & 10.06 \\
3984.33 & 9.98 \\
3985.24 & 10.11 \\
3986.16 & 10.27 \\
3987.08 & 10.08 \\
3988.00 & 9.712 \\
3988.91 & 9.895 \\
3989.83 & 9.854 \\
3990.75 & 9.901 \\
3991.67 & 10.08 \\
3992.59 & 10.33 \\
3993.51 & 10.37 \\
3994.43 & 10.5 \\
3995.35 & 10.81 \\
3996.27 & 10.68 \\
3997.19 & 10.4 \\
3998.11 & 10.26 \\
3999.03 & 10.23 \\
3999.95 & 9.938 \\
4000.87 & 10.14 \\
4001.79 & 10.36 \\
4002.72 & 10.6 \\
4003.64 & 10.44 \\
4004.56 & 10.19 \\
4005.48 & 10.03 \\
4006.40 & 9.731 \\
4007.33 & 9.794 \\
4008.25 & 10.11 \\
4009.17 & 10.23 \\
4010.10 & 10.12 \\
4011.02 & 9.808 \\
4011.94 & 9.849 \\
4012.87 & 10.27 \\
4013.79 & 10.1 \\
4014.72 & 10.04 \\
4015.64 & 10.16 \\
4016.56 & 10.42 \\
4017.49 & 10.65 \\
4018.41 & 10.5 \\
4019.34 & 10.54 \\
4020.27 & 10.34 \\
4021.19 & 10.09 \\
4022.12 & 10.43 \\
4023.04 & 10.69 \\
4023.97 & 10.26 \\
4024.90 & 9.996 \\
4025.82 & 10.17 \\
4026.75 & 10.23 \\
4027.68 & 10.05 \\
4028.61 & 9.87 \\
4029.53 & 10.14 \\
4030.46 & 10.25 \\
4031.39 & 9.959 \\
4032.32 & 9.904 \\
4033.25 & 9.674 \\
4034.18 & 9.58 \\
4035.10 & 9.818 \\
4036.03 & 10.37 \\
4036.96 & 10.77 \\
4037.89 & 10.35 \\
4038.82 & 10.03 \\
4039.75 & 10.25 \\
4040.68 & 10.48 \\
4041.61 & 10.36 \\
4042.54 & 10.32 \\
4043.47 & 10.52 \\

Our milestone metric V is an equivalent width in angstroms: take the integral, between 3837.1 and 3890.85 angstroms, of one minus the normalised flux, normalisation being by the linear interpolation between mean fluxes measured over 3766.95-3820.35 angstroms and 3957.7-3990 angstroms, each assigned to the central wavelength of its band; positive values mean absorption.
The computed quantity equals -4.3 angstroms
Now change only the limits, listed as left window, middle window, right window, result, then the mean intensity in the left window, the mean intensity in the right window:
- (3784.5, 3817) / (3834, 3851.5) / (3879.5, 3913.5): 1.2 angstroms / 8.6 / 8.89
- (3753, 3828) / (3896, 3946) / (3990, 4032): 3.0 angstroms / 8.67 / 10.2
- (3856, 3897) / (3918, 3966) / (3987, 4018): 4.1 angstroms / 9.05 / 10.2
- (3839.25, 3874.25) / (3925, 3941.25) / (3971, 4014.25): 3.8 angstroms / 9.52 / 9.53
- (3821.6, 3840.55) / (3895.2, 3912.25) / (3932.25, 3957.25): -3.1 angstroms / 7.83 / 8.33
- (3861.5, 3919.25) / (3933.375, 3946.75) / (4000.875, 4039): 3.1 angstroms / 9.34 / 10.2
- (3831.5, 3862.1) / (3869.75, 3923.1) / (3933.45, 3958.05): -4.7 angstroms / 8.59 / 8.47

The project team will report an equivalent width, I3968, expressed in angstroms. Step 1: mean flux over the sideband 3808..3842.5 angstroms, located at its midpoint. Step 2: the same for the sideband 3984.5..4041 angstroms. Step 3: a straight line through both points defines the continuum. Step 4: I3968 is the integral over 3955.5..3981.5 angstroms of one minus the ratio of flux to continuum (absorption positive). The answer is 5.21 angstroms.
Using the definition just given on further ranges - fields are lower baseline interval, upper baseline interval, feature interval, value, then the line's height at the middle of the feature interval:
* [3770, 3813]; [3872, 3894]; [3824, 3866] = -1.4 angstroms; 8.5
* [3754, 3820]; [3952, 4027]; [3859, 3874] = -1.5 angstroms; 8.9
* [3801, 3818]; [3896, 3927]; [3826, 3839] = 2.5 angstroms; 9.27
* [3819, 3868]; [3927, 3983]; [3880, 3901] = 0.5 angstroms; 8.59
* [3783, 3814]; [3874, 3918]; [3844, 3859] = -1.5 angstroms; 8.9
